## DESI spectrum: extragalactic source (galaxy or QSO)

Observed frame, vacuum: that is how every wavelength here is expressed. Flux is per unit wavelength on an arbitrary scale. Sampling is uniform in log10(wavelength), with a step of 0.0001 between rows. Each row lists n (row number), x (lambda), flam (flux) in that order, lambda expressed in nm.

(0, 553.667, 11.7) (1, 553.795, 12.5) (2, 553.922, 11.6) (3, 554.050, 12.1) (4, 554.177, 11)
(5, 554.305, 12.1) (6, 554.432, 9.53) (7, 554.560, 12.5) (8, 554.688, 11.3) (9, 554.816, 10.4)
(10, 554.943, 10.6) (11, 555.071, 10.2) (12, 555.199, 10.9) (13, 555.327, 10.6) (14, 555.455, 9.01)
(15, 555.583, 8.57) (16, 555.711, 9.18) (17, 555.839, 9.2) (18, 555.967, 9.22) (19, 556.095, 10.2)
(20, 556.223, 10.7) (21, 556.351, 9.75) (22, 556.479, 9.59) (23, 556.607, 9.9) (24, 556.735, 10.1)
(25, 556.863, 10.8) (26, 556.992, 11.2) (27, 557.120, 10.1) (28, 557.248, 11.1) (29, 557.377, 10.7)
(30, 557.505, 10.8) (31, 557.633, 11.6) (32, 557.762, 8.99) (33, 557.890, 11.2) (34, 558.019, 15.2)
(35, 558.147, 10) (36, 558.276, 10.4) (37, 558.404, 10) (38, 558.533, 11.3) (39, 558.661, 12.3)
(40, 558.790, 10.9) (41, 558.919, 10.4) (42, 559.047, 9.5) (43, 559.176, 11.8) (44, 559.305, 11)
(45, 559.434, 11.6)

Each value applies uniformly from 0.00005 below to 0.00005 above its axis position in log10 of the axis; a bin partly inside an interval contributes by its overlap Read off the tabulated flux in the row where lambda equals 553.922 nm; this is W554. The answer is 11.6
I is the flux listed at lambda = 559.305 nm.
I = 11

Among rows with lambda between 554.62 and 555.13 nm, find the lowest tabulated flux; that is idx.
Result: 10.2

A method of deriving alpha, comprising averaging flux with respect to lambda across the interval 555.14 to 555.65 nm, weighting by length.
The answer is 9.75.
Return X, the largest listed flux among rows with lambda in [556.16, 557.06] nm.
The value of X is 11.2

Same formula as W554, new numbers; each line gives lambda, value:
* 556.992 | 11.2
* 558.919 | 10.4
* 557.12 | 10.1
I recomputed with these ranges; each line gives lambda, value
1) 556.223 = 10.7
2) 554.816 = 10.4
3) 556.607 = 9.9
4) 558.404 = 10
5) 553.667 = 11.7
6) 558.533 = 11.3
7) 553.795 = 12.5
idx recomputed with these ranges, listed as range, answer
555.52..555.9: 8.57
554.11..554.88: 9.53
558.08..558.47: 10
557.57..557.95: 8.99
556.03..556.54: 9.59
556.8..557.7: 10.1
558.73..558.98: 10.4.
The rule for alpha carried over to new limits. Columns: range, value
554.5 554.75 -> 11.9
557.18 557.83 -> 10.6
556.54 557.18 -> 10.4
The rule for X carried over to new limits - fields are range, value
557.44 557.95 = 11.6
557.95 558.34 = 15.2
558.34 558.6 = 11.3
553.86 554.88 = 12.5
